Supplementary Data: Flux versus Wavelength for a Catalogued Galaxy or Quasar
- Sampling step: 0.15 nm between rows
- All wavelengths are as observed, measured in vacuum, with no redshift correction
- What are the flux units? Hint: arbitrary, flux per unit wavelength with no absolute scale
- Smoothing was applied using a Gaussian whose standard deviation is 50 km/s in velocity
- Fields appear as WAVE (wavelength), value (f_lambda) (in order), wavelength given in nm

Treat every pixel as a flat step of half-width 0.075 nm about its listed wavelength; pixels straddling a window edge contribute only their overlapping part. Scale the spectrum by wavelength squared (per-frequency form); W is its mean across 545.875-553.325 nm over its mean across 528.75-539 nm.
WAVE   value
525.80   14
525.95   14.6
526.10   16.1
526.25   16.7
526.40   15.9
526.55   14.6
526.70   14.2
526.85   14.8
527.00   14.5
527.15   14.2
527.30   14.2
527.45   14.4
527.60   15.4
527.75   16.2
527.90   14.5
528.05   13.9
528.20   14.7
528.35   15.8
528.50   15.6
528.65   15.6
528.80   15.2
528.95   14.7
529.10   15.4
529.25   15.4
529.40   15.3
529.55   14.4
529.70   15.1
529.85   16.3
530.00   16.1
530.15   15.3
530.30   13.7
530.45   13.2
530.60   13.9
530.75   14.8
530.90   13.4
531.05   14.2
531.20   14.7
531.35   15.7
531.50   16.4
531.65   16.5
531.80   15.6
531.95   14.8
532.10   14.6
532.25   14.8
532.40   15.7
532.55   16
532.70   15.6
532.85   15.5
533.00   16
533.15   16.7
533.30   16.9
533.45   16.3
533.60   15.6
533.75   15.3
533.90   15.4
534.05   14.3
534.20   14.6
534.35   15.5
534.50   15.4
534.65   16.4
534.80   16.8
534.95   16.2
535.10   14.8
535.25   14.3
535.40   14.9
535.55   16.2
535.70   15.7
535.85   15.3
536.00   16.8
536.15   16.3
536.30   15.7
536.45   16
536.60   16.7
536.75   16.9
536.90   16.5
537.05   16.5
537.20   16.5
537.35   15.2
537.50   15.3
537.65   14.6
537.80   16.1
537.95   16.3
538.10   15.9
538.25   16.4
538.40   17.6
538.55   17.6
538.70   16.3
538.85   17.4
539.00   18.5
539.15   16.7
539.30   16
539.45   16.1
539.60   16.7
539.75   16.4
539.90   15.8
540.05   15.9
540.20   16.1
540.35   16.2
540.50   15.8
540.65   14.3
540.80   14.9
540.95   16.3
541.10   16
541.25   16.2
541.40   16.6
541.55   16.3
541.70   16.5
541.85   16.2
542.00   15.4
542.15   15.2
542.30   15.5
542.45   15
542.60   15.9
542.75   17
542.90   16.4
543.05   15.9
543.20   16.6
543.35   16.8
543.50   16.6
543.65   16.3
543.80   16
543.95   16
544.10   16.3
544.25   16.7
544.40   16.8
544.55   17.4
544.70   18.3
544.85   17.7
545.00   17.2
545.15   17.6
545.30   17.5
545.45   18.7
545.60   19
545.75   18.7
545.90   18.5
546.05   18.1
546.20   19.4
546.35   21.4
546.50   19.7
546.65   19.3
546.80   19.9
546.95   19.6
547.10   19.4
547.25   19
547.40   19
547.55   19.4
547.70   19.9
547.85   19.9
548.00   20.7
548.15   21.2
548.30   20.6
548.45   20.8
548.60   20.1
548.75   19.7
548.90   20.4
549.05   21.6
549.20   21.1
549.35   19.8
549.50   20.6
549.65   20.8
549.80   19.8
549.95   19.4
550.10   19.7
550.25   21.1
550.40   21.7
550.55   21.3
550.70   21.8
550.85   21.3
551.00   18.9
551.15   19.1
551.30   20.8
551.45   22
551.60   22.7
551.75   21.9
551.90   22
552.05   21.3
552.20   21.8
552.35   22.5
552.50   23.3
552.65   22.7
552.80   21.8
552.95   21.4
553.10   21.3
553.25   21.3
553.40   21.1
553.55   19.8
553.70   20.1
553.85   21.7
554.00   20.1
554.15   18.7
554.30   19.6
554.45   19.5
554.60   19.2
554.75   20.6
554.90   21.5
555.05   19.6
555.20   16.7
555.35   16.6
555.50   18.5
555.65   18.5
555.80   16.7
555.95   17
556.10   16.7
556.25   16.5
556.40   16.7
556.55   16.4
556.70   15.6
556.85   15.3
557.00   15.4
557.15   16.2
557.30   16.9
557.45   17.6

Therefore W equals 1.4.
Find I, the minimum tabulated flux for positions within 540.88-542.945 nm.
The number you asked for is 15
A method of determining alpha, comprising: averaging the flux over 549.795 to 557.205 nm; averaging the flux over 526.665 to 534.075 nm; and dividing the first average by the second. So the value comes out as 1.3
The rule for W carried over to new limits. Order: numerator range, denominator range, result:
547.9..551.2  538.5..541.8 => 1.30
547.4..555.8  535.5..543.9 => 1.32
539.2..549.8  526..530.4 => 1.25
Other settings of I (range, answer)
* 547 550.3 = 19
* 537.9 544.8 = 14.3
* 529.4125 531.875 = 13.2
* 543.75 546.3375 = 16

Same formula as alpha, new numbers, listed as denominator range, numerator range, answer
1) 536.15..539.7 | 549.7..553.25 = 1.30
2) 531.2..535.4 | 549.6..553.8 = 1.36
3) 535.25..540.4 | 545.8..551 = 1.24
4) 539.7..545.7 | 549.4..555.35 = 1.26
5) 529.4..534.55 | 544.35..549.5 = 1.27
